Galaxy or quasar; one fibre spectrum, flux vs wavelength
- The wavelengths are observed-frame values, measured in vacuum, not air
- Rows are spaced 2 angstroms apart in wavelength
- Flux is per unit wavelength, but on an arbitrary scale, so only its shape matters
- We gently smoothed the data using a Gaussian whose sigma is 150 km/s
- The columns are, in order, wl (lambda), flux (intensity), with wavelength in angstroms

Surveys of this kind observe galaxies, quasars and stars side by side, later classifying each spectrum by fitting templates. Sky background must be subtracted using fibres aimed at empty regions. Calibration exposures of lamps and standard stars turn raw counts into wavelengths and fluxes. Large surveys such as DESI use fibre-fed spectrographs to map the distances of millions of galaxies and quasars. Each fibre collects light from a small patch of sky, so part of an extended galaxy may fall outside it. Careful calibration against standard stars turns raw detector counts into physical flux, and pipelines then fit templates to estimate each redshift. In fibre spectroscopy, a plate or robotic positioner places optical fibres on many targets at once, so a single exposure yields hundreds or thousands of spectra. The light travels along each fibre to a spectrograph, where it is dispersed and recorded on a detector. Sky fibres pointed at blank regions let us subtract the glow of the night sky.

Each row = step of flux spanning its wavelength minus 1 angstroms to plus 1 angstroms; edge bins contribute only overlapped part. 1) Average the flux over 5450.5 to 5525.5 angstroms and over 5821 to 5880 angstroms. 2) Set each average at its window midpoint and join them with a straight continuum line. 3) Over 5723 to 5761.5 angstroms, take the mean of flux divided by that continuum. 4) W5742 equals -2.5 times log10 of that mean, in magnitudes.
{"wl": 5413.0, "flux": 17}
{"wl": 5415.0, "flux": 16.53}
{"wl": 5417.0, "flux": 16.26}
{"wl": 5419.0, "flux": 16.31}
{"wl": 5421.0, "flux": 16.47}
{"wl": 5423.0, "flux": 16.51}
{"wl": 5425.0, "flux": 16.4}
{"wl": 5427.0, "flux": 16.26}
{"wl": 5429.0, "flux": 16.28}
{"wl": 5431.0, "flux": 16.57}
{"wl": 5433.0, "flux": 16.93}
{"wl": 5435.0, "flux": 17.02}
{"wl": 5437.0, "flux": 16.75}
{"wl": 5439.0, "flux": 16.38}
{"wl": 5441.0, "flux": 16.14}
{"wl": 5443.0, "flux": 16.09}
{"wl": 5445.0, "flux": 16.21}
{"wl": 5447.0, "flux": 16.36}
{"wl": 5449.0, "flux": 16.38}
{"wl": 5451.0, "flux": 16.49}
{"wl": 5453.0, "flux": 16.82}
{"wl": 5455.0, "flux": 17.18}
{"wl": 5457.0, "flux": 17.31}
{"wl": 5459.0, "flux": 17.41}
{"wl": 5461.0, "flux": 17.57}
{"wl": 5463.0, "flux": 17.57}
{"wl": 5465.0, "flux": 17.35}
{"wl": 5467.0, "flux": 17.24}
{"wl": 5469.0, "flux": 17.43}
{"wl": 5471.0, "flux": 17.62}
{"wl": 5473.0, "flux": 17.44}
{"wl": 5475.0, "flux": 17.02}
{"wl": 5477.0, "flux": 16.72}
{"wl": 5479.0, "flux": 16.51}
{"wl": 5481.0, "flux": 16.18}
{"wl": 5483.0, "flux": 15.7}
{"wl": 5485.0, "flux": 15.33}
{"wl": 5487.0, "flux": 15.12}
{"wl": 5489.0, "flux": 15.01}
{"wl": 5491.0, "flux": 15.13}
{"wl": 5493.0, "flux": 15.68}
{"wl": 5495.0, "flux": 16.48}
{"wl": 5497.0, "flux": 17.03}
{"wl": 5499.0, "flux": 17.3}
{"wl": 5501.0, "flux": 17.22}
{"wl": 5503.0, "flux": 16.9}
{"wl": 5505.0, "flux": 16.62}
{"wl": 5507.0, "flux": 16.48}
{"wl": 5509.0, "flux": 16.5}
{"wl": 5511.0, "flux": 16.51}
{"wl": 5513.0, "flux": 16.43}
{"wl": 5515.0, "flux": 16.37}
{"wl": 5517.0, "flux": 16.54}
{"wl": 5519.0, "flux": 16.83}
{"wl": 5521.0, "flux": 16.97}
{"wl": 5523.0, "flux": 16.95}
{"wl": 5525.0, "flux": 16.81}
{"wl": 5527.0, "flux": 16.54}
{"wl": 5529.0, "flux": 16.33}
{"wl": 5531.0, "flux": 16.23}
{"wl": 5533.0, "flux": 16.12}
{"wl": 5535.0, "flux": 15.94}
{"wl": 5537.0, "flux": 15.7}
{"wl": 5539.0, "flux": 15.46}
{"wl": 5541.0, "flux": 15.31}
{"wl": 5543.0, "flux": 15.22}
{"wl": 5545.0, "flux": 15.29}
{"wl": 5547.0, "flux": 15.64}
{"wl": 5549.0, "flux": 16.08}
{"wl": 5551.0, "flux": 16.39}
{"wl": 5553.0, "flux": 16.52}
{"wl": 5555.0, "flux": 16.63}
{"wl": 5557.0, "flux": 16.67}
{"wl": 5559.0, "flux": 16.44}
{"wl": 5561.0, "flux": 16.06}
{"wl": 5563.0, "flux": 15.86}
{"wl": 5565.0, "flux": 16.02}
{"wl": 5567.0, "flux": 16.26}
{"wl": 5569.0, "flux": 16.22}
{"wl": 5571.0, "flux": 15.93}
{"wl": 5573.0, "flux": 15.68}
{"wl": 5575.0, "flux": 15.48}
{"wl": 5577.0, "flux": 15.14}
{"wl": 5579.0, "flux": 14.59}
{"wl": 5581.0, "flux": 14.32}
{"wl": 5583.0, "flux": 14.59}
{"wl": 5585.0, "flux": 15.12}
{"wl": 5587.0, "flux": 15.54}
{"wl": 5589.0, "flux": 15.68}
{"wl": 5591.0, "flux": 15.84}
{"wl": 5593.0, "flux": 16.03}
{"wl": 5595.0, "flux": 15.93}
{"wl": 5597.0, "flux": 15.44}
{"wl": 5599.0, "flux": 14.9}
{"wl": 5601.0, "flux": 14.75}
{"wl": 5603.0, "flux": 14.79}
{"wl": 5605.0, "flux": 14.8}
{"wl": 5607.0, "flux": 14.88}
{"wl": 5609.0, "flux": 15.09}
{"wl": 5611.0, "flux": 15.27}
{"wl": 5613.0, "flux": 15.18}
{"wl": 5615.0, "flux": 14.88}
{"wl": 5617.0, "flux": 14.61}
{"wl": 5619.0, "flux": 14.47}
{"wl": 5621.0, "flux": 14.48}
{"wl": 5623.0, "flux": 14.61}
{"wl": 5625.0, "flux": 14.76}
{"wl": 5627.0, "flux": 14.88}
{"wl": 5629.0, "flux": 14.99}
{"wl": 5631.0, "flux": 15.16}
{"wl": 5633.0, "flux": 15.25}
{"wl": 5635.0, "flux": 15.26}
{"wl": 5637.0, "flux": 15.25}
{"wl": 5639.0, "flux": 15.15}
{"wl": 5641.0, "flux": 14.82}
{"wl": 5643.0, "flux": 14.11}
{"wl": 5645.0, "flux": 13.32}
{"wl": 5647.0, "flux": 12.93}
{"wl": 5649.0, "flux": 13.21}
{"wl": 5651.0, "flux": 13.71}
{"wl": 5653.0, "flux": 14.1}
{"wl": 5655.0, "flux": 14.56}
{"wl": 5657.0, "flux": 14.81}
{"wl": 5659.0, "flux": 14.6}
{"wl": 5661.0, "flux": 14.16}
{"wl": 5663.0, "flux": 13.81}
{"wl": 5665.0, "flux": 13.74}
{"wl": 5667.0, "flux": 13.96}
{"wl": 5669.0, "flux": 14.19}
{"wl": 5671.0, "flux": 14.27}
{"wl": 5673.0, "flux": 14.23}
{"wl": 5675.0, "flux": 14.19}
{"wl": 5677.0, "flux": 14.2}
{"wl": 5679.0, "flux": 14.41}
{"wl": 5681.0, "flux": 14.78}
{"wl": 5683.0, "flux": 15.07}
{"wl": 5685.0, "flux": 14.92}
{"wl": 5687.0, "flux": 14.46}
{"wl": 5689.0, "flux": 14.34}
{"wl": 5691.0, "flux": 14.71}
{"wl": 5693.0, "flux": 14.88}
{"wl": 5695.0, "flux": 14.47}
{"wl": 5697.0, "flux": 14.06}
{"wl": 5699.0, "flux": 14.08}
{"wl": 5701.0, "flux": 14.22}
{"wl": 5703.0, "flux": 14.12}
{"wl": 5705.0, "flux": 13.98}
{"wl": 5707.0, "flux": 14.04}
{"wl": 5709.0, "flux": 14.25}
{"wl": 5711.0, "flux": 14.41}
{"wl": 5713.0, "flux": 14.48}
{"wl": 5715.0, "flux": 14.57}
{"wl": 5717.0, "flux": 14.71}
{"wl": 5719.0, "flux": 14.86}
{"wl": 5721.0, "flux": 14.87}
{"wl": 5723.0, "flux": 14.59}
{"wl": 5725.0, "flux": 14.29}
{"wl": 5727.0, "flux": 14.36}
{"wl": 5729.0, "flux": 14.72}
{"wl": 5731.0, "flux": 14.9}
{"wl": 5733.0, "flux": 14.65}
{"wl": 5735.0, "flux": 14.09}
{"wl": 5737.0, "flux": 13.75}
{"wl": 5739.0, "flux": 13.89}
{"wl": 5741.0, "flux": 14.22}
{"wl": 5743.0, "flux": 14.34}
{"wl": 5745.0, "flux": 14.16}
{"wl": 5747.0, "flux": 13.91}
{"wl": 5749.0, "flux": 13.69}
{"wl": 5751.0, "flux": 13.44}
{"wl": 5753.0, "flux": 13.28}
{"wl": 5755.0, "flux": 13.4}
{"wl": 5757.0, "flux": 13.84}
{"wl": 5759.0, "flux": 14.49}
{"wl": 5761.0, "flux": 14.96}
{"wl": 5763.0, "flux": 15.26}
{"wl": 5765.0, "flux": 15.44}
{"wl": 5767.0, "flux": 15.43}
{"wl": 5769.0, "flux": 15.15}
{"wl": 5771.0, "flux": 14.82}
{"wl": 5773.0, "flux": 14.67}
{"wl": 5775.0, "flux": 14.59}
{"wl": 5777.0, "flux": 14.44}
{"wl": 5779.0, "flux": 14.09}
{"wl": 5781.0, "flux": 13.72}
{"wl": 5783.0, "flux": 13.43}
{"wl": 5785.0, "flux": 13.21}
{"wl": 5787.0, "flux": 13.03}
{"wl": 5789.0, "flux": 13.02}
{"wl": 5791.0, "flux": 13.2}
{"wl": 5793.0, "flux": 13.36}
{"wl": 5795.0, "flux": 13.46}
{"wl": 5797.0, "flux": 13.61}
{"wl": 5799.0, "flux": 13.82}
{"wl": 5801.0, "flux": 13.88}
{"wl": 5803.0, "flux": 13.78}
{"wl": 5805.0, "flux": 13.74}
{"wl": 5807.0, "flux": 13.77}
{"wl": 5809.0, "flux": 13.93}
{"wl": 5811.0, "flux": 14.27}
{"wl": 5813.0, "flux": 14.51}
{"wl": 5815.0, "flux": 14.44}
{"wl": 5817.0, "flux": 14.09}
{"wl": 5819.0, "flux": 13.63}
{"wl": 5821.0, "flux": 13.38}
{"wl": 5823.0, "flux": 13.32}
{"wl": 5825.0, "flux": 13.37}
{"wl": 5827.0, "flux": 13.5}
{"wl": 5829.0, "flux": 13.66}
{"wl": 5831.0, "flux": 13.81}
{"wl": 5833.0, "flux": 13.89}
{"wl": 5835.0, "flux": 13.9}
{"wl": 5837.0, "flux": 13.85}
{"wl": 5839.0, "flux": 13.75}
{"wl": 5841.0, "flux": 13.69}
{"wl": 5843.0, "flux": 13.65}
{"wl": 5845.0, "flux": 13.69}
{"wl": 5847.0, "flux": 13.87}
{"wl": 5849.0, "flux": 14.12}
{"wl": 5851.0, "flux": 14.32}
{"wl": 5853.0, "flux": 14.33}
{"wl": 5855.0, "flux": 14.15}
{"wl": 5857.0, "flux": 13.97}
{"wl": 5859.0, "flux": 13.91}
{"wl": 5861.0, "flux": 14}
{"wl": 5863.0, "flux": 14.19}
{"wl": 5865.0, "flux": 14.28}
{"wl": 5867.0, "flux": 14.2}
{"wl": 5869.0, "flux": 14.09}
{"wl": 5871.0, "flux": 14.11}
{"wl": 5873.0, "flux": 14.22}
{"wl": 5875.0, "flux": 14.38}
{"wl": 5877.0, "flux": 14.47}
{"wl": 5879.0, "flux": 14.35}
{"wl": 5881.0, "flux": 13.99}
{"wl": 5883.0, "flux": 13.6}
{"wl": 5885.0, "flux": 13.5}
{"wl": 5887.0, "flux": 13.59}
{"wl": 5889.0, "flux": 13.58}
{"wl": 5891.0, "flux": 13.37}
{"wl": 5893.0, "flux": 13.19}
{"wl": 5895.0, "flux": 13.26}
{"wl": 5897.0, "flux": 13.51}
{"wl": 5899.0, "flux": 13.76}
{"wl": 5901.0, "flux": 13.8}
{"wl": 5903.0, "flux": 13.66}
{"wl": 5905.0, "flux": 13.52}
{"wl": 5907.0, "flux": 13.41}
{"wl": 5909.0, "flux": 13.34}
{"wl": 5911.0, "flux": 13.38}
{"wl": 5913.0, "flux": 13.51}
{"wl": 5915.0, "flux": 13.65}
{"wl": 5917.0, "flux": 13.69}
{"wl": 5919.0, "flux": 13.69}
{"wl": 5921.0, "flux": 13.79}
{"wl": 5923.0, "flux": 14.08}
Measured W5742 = 0.05 mag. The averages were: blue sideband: 16.7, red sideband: 14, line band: 14.1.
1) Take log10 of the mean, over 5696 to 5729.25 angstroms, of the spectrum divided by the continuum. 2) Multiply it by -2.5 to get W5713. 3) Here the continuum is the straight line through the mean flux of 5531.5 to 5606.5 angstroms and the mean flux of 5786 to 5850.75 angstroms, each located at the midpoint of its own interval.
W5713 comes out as 0.01 mag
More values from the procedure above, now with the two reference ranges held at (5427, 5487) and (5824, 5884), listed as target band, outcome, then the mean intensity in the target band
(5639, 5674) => 0.09 mag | 14.1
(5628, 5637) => 0.02 mag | 15.2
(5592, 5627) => 0.05 mag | 15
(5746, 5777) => 0.01 mag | 14.4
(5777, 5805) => 0.07 mag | 13.5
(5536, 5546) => 0.05 mag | 15.4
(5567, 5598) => 0.03 mag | 15.5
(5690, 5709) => 0.06 mag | 14.3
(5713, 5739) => 0.03 mag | 14.5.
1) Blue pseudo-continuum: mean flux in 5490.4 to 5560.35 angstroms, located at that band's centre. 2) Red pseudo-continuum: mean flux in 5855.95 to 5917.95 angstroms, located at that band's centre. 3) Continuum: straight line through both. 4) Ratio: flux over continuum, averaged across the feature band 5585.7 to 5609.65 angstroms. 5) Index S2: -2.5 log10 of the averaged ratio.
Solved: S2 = 0.036 mag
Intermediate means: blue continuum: 16.3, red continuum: 13.8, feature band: 15.3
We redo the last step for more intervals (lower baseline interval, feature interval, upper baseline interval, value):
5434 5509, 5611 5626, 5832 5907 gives 0.06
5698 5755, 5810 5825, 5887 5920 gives 0.00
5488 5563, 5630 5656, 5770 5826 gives 0.06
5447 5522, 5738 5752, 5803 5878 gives 0.06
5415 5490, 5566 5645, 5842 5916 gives 0.04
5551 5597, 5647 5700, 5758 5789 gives 0.06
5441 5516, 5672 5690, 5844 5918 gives 0.05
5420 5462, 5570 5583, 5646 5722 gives 0.01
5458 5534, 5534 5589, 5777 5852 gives 0.02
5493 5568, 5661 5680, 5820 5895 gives 0.09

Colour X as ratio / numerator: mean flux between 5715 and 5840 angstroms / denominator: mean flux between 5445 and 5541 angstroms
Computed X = 0.8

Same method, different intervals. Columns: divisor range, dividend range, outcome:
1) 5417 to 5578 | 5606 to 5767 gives 0.88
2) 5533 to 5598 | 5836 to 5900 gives 0.88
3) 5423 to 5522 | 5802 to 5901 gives 0.84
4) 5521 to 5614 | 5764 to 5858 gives 0.89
